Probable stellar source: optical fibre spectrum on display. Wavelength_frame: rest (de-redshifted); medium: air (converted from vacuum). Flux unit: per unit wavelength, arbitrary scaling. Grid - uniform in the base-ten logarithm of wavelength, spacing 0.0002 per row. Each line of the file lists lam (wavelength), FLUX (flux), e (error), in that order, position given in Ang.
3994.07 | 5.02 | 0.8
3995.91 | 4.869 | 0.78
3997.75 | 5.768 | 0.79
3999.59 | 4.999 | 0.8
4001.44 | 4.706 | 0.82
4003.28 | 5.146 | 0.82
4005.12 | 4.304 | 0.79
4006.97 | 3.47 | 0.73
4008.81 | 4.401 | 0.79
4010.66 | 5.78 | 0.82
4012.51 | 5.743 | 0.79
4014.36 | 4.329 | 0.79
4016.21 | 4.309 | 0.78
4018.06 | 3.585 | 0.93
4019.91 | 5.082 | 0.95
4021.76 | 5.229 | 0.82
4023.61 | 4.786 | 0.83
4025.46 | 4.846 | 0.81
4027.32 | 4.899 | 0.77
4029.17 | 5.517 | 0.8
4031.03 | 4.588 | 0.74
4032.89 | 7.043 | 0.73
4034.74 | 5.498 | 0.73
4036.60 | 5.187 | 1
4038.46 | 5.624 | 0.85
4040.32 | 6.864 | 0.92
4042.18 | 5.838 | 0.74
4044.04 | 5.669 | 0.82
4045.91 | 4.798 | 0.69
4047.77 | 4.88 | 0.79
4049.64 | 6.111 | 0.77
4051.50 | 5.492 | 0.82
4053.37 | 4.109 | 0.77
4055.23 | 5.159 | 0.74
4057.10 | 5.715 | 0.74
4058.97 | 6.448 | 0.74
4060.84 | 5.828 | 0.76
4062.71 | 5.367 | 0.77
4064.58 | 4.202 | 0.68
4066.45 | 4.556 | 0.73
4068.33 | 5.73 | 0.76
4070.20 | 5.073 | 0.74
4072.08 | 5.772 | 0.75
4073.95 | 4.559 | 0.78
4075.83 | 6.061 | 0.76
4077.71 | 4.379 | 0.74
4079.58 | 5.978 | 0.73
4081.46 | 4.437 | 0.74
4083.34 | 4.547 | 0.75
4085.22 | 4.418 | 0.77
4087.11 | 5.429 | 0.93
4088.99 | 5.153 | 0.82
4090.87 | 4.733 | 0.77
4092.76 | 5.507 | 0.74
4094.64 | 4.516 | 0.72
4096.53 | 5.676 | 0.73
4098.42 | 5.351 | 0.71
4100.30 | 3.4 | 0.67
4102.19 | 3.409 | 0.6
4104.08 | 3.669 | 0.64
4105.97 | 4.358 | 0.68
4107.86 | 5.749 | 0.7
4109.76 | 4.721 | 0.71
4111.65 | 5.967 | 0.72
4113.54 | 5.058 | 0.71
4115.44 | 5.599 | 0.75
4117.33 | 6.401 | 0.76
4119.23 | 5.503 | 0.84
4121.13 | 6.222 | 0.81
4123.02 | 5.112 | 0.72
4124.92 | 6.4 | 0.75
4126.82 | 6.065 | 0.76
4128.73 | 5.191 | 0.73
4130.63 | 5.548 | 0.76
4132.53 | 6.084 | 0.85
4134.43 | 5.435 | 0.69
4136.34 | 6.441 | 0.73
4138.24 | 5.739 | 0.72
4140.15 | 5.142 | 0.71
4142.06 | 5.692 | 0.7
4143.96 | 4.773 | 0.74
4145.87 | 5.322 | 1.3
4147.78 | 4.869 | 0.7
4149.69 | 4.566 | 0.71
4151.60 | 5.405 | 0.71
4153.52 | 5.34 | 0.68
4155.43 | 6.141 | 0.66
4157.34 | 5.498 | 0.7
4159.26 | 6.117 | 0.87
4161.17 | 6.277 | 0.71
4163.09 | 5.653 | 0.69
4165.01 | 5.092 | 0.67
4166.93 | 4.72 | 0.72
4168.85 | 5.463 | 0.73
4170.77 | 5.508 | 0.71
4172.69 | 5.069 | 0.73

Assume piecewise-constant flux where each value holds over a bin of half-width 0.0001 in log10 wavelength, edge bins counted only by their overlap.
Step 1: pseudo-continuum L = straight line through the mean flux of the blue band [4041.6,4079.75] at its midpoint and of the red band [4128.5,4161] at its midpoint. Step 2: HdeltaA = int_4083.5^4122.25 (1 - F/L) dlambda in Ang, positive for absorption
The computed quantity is 2.7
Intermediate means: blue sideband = 5.3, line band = 5.03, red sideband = 5.52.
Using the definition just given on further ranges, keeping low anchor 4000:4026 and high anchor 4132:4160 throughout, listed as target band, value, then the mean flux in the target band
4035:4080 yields -3.9 Ang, 5.39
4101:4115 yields 1.5 Ang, 4.71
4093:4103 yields 1.2 Ang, 4.56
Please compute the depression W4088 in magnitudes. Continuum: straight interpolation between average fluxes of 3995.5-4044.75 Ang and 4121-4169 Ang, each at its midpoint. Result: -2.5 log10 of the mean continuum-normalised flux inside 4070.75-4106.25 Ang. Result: 0.11 mag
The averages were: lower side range 5.12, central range 4.82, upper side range 5.54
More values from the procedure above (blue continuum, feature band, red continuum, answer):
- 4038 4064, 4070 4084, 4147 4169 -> 0.08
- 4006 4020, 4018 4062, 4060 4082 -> -0.12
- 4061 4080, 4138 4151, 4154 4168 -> 0.08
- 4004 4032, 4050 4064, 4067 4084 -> -0.09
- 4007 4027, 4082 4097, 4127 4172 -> 0.04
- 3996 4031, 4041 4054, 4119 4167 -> -0.07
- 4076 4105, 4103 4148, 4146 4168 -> -0.07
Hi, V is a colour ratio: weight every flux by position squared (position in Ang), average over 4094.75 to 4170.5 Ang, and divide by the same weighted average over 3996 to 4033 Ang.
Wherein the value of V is 1.2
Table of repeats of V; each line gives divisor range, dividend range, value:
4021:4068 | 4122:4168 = 1.08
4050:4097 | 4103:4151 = 1.08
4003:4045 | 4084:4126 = 1.04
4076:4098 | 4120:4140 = 1.18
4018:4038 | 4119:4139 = 1.17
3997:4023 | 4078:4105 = 1.03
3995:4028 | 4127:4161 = 1.23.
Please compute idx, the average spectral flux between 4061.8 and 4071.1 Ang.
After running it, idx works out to 4.98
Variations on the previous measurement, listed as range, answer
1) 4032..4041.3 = 6.04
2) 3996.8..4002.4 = 5.15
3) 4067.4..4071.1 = 5.41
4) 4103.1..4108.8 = 4.58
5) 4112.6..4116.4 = 5.33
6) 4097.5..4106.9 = 4.04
